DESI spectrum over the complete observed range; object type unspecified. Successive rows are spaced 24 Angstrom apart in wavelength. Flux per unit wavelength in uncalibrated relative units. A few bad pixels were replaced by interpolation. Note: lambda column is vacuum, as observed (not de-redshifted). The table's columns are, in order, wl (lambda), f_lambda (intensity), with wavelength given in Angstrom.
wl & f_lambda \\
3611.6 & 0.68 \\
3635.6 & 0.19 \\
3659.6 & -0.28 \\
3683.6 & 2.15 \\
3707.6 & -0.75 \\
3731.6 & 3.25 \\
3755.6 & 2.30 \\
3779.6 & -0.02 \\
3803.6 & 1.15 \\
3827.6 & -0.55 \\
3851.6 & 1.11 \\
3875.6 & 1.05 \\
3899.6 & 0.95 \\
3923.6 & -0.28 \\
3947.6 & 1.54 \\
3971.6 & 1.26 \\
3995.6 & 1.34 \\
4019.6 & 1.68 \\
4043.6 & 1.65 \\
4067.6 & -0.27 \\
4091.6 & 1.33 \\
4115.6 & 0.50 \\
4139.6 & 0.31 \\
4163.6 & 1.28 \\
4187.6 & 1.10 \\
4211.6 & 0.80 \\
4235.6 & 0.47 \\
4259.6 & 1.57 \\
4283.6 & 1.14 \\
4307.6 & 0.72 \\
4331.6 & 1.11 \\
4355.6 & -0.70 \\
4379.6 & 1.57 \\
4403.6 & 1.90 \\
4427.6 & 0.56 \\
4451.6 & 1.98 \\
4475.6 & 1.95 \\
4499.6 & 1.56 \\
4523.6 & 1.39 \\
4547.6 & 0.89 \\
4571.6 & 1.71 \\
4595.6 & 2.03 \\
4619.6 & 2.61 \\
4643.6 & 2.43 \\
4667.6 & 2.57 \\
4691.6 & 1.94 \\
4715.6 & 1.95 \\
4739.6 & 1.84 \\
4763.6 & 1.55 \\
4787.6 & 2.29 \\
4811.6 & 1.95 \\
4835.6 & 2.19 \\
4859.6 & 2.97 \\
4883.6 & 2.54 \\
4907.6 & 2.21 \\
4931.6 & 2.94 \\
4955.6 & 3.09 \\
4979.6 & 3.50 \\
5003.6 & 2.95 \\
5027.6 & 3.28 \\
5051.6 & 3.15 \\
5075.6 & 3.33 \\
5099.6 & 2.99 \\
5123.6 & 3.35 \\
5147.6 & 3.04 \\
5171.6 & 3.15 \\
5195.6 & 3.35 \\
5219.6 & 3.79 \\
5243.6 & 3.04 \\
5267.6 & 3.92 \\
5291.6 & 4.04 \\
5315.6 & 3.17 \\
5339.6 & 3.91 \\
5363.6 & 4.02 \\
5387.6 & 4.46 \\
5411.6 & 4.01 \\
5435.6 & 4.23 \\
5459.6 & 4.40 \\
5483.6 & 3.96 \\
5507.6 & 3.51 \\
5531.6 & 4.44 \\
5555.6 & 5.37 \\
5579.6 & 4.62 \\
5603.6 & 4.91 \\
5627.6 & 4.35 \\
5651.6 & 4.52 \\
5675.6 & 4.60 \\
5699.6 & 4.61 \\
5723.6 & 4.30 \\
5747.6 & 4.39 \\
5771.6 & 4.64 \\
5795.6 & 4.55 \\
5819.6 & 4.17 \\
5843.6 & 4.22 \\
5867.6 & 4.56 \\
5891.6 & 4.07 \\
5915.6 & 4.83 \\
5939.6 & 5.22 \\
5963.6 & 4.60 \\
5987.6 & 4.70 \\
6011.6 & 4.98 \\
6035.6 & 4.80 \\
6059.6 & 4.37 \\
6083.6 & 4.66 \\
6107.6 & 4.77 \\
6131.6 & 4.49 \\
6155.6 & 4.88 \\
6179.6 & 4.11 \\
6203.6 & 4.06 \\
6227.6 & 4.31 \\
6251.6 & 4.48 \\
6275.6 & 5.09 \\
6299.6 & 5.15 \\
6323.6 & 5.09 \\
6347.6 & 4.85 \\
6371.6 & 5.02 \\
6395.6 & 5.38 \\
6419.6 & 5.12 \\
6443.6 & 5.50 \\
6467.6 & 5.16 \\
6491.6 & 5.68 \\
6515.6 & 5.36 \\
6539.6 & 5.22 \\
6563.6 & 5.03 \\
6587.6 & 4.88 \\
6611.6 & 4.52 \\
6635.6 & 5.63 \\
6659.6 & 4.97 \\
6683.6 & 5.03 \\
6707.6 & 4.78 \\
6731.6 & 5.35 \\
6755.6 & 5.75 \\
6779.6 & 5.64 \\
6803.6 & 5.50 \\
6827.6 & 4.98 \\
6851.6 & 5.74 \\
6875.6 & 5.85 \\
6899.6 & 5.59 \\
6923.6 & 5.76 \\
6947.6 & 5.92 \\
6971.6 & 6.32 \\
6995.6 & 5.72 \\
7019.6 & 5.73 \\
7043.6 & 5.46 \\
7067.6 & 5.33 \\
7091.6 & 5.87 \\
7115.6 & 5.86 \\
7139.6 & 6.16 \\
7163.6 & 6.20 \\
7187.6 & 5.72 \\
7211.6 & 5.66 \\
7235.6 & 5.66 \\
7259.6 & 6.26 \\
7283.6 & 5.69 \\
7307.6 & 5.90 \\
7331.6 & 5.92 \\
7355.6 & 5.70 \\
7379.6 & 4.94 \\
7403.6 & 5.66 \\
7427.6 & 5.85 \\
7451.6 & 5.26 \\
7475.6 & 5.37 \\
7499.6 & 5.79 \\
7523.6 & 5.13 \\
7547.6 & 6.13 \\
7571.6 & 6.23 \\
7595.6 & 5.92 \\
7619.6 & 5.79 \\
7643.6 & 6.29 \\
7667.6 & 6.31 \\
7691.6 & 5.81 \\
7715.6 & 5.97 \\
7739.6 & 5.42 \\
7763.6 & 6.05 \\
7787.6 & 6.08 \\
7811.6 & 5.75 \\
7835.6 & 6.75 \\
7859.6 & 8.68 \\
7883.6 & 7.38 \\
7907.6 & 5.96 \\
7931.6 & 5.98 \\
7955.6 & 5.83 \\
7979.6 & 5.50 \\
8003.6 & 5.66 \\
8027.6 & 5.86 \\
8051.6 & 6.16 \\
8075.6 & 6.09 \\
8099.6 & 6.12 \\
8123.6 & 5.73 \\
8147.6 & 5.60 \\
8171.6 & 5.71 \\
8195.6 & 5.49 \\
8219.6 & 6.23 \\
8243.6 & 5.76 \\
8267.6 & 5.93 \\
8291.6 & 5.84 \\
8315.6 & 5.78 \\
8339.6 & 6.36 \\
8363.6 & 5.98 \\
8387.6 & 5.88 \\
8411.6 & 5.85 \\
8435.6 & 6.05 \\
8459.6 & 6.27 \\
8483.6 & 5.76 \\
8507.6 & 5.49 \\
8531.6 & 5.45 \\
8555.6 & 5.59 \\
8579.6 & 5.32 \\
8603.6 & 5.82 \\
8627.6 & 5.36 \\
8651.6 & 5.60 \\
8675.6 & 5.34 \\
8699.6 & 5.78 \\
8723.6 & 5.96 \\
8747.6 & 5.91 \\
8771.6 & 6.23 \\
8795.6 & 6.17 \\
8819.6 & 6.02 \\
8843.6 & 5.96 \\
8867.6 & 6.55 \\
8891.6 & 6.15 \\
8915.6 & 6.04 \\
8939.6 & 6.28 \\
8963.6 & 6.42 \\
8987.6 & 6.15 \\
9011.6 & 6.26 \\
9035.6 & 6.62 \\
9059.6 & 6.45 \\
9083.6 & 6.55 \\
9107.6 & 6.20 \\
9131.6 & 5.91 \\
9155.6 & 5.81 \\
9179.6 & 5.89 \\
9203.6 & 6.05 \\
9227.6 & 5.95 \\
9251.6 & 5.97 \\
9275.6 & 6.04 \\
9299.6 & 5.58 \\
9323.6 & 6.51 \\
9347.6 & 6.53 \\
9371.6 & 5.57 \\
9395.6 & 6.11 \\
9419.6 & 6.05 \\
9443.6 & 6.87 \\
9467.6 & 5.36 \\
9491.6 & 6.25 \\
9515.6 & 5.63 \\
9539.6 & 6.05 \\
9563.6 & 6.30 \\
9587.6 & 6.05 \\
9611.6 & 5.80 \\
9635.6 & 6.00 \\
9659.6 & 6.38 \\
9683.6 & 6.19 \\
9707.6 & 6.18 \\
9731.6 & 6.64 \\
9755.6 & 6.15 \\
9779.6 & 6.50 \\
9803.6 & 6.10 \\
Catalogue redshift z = 0.20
